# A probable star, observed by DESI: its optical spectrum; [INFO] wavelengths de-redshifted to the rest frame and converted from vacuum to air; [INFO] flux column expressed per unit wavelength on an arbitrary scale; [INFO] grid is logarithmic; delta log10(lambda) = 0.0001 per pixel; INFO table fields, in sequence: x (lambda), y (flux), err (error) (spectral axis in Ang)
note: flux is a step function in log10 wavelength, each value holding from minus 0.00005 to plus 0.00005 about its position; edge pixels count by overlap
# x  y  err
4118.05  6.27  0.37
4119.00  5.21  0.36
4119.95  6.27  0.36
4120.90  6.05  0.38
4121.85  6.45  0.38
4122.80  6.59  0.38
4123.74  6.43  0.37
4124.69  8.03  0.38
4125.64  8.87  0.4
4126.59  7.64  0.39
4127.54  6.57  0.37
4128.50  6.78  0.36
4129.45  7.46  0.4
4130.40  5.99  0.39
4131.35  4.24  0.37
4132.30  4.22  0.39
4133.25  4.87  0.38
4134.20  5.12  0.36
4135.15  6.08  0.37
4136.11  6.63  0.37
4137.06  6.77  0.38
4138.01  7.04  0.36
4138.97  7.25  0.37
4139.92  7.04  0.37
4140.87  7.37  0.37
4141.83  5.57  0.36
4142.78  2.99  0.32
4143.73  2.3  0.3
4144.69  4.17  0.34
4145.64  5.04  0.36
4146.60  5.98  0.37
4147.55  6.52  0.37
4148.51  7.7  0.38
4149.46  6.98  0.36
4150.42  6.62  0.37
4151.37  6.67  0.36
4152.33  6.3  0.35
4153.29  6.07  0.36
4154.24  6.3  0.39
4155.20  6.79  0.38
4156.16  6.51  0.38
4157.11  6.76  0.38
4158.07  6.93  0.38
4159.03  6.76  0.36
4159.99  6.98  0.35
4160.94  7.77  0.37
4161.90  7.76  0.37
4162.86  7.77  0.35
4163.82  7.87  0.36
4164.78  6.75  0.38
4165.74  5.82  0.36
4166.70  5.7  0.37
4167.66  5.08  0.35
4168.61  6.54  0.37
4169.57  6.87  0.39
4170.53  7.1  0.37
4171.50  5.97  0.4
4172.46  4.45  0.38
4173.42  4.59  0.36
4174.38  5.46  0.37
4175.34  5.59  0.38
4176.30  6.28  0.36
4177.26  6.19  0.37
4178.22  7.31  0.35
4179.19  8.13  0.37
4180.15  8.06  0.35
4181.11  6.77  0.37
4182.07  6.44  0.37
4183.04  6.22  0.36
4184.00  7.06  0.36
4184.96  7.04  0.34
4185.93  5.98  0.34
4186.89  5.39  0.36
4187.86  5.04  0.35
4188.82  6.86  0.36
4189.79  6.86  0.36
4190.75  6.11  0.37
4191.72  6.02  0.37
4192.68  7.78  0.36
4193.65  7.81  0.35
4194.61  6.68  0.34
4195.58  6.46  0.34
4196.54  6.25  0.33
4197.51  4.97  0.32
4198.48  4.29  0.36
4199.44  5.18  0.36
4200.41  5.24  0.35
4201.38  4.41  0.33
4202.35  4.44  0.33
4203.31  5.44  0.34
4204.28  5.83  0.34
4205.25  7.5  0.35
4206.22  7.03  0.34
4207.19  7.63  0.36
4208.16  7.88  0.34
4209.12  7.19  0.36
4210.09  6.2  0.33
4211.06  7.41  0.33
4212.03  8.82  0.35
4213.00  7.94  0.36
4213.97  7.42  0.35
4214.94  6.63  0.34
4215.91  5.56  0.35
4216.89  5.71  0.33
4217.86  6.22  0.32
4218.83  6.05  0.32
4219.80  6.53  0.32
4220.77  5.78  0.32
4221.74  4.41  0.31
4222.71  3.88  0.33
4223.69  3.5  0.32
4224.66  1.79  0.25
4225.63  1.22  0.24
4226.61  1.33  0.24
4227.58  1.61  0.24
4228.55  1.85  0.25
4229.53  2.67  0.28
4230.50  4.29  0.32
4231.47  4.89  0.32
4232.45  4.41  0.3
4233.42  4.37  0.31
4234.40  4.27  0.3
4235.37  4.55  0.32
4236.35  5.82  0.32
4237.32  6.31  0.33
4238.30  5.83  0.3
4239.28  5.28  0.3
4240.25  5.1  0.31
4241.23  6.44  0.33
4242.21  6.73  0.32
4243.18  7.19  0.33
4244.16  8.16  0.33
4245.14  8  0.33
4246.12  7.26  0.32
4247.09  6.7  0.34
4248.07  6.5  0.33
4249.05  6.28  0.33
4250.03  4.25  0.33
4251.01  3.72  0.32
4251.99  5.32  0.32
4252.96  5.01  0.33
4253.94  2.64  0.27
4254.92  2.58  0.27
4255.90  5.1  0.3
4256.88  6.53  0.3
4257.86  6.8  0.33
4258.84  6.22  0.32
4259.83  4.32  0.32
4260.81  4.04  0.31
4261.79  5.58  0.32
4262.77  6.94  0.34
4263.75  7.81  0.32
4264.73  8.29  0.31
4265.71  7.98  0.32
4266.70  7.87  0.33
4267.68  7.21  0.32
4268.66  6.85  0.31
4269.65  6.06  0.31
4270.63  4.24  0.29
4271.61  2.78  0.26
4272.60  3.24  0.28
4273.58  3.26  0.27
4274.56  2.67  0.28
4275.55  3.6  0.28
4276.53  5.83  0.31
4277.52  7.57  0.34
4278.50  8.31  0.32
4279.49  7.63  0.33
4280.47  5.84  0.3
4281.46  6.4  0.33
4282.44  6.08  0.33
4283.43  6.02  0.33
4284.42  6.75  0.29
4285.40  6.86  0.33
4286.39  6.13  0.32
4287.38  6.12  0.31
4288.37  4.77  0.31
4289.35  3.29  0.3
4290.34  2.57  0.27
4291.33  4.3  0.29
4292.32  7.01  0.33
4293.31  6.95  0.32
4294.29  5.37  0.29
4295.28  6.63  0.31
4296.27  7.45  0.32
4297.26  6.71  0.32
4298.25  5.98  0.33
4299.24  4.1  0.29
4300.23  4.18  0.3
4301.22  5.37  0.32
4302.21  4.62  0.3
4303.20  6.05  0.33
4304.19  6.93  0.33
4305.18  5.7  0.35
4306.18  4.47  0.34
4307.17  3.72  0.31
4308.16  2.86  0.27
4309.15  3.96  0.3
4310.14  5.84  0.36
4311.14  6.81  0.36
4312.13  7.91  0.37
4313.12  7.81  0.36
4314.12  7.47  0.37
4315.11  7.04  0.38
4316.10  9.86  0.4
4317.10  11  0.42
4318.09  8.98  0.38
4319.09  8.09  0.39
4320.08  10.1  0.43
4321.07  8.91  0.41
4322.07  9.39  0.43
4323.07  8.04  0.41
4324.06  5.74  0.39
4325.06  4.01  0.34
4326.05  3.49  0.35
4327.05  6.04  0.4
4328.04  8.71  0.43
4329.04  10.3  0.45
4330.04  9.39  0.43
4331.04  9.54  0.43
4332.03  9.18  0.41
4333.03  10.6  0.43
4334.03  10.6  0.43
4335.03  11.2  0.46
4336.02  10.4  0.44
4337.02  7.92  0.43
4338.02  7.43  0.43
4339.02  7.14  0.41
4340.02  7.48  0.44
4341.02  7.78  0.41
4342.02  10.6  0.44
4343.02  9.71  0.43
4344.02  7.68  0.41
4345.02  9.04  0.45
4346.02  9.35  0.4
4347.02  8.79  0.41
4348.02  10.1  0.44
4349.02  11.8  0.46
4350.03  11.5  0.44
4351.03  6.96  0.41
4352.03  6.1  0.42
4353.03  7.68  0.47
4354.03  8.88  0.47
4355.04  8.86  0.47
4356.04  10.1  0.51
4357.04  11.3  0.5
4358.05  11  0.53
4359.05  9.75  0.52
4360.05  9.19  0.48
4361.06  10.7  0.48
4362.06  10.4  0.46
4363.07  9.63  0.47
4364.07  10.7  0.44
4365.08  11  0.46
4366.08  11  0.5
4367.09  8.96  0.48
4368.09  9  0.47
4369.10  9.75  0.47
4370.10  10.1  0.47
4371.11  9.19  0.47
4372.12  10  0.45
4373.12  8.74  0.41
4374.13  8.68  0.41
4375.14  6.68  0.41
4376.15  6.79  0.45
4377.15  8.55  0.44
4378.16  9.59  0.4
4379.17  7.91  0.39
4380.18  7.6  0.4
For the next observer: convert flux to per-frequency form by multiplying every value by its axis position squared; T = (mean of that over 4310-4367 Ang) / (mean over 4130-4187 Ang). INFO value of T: 1.55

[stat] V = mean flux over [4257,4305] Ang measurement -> 5.79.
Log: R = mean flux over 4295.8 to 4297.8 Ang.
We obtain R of 7.05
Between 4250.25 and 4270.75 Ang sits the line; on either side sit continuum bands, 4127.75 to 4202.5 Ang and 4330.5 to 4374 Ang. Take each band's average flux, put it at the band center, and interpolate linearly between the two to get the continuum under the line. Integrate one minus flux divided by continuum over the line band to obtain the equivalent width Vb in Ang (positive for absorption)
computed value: 5.5 Ang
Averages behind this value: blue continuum 6.2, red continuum 9.46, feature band 5.78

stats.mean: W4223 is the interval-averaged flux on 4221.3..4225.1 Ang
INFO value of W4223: 3.4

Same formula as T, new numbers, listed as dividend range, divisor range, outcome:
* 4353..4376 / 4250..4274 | 1.86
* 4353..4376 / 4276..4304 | 1.69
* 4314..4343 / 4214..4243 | 1.92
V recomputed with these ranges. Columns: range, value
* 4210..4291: 5.44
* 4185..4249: 5.69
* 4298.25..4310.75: 4.88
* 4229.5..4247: 5.75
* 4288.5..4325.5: 6.35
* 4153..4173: 6.6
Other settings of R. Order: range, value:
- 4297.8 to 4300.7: 4.74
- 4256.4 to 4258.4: 6.66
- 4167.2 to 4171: 6.42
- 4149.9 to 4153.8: 6.42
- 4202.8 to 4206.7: 6.44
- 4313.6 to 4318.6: 8.85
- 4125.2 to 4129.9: 7.44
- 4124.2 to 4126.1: 8.43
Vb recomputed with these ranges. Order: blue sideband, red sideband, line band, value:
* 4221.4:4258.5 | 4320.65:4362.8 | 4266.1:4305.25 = 5.77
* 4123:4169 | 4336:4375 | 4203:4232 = 7.89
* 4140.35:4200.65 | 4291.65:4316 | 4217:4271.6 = 7.26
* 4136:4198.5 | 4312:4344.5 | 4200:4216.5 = 0.68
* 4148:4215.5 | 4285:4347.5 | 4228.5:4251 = 4.11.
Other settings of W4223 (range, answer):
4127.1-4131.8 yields 6.21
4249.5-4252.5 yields 4.47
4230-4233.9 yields 4.49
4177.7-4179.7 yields 7.68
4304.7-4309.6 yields 4.14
